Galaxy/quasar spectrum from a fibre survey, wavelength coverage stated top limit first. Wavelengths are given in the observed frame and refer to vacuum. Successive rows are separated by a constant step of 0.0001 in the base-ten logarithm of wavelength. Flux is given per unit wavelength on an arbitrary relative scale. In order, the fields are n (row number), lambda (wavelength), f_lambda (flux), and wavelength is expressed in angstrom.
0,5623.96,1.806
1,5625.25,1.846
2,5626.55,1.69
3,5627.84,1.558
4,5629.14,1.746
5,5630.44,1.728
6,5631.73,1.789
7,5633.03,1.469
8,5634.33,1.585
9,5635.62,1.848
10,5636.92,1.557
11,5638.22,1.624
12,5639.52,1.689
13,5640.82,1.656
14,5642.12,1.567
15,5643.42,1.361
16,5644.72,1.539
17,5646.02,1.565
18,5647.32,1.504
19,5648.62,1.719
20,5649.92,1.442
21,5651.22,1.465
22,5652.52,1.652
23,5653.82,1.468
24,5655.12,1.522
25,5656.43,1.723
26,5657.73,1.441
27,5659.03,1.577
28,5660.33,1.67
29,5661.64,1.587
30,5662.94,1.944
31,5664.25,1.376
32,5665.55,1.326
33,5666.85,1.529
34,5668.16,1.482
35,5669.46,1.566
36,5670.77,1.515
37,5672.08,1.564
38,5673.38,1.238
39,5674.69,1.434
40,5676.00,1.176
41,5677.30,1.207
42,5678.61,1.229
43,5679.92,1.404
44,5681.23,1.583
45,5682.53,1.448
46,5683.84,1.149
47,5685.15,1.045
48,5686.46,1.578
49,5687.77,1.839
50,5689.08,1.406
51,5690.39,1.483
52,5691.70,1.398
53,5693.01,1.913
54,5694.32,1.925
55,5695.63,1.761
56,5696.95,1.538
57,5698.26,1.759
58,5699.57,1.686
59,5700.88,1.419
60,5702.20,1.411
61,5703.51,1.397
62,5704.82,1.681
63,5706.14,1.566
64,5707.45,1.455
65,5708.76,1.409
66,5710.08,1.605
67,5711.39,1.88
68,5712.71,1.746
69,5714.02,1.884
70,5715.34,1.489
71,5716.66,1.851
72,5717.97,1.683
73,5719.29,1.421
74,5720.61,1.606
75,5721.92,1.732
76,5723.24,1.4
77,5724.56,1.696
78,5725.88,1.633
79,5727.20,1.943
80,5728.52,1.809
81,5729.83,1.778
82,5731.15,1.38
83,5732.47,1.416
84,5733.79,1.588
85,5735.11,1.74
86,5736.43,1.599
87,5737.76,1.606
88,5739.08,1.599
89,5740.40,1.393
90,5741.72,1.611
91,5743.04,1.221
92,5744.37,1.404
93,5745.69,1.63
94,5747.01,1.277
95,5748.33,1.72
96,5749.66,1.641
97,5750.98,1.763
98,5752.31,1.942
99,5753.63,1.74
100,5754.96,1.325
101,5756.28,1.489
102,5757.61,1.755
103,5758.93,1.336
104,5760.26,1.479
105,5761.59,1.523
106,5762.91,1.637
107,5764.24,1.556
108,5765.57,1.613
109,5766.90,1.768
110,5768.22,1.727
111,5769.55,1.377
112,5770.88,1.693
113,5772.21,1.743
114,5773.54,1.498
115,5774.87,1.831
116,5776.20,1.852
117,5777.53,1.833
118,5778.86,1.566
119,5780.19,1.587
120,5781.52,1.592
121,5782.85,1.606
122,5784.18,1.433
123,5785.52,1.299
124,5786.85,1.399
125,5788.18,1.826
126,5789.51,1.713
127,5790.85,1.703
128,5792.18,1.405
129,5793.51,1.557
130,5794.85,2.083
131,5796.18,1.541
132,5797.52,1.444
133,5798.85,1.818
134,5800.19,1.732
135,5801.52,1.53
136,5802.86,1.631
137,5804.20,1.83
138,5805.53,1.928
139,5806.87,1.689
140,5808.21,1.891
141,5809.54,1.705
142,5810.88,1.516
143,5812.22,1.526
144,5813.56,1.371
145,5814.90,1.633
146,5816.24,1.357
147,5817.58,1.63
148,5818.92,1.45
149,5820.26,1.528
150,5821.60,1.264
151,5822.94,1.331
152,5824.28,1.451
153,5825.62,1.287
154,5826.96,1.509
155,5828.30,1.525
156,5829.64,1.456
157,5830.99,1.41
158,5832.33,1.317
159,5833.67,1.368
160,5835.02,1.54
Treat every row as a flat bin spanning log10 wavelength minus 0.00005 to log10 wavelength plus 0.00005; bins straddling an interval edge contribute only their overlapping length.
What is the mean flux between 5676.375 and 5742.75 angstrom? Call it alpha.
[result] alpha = 1.57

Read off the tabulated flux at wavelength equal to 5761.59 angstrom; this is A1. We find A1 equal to 1.523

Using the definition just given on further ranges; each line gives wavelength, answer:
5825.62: 1.287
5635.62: 1.848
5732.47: 1.416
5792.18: 1.405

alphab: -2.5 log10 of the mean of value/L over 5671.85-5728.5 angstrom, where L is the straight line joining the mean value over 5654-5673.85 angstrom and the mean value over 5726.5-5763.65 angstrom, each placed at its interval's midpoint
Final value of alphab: 0.00 mag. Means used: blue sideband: 1.54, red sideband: 1.58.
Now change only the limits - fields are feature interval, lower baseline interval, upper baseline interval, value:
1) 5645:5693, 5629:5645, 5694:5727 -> 0.098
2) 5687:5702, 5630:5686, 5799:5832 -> -0.083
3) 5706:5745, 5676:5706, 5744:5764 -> -0.041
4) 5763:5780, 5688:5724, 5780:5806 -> -0.026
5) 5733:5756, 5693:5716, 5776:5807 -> 0.044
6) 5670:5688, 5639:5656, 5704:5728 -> 0.160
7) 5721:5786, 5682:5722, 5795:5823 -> -0.005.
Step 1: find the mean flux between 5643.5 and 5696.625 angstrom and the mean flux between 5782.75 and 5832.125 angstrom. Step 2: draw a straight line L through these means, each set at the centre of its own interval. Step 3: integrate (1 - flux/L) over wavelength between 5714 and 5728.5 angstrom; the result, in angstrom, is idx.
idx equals -1.3 angstrom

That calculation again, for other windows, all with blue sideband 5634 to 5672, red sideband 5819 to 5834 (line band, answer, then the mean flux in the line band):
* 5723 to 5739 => -1.5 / 1.64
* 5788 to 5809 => -4.0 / 1.71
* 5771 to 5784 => -1.9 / 1.67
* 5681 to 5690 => 0.6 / 1.43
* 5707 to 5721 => -1.2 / 1.64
